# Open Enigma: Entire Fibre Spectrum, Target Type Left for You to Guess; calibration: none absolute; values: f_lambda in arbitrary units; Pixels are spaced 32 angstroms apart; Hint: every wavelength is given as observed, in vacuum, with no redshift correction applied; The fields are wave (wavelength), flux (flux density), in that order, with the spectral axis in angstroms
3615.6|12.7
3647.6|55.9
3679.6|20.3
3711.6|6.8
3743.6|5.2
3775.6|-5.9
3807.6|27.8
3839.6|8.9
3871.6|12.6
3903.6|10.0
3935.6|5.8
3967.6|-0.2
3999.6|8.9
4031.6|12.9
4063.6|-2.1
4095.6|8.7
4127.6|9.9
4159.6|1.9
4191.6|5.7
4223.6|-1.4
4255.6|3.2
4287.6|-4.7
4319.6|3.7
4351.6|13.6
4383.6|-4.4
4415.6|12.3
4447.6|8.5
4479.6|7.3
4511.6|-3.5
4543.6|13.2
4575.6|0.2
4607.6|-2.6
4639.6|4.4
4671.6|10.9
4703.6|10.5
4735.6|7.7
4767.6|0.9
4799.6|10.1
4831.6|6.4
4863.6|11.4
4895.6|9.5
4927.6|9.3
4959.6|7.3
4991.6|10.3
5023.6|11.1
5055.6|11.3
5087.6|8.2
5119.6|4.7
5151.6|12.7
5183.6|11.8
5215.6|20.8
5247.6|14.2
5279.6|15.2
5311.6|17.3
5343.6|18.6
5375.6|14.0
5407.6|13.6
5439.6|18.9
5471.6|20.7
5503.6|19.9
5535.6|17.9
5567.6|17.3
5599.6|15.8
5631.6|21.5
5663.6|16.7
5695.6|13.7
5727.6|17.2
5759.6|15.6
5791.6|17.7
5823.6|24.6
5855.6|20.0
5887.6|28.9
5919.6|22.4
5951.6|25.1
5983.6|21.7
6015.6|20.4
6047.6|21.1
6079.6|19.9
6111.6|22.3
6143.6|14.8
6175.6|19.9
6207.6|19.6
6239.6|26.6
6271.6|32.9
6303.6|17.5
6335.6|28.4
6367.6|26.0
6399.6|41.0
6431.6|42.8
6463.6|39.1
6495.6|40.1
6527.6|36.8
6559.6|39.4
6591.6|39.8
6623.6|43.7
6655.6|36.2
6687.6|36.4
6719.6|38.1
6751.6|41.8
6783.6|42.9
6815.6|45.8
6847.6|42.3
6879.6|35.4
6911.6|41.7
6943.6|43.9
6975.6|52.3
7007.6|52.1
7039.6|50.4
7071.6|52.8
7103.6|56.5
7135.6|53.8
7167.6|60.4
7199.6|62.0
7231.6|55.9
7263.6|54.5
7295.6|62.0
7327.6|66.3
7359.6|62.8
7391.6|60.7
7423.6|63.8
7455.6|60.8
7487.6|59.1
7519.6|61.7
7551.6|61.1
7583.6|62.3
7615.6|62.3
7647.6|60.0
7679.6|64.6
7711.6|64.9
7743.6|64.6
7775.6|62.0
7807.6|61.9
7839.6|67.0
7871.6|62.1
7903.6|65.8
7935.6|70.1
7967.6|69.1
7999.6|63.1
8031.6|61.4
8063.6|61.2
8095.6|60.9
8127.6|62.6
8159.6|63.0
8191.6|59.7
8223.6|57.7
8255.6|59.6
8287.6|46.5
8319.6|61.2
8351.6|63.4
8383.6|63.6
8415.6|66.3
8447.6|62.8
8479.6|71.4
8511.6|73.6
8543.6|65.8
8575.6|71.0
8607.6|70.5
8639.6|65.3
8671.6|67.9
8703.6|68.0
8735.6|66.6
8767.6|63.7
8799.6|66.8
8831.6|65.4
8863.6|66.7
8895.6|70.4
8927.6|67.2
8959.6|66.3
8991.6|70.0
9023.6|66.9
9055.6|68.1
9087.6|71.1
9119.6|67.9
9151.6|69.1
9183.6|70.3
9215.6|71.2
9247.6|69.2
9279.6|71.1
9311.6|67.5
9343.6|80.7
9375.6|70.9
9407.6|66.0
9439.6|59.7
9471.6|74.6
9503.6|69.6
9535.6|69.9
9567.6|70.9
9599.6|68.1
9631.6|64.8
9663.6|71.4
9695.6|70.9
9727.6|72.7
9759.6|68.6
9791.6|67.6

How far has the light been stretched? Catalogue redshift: 0.60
